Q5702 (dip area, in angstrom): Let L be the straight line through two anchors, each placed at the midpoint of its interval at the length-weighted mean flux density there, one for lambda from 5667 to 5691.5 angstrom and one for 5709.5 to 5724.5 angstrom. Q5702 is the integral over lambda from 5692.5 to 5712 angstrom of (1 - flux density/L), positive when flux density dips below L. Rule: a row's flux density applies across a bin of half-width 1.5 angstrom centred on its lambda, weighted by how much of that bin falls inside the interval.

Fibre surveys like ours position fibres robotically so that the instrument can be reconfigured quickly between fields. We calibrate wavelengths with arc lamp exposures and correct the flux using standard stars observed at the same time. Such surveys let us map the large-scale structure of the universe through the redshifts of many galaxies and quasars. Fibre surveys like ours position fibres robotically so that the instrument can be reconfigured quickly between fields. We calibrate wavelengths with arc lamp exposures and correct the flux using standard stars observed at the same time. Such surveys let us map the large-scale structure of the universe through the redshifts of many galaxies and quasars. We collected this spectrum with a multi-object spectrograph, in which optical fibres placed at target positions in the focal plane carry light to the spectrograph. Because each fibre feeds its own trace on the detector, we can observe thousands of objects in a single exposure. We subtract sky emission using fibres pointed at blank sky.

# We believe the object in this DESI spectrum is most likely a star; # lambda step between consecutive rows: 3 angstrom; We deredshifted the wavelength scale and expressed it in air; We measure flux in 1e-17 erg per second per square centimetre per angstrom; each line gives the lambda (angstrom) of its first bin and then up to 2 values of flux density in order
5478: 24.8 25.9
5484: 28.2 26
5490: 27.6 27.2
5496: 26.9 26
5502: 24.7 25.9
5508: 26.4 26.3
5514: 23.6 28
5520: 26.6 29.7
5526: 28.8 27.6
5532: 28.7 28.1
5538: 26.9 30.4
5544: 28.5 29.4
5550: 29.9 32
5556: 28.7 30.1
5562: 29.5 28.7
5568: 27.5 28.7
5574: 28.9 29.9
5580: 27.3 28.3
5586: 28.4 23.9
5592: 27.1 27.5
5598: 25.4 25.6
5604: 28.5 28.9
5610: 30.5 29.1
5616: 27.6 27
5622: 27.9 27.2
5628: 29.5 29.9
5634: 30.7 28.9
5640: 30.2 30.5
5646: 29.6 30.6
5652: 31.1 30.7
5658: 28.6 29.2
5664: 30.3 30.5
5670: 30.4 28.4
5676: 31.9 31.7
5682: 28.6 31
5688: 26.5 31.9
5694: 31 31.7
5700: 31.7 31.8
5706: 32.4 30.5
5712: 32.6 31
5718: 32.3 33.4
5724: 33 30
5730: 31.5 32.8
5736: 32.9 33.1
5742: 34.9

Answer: -0.1 angstrom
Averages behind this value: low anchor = 30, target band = 31.6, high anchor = 32.3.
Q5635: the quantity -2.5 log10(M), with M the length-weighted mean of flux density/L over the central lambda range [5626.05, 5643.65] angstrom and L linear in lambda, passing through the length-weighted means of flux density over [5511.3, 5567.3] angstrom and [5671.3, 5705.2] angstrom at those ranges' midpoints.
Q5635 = 0.00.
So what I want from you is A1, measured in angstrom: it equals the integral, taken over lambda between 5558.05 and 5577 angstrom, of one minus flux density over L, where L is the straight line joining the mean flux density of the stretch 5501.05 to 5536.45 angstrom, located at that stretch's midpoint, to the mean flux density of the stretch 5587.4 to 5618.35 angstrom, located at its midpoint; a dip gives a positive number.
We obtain -1.2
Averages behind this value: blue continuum 27.1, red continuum 27.4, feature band 28.9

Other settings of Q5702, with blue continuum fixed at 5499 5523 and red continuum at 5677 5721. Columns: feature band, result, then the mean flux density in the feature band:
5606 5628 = 0.4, 28.4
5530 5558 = -2.2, 29.2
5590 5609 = 0.9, 27.2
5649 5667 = 0.0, 30.1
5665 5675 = 0.2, 29.9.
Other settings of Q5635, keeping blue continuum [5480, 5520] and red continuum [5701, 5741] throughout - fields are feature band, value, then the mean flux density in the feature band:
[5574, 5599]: 0.05 mag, 27.4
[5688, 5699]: 0.02 mag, 30.9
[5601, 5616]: 0.02 mag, 28.7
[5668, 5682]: 0.02 mag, 30.4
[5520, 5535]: -0.05 mag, 28.4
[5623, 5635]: 0.02 mag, 29.2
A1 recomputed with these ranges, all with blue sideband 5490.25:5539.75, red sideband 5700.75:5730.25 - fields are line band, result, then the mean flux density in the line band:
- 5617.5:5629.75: 0.7 angstrom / 27.9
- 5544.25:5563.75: -1.3 angstrom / 29.8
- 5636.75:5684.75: 0.6 angstrom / 30.1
